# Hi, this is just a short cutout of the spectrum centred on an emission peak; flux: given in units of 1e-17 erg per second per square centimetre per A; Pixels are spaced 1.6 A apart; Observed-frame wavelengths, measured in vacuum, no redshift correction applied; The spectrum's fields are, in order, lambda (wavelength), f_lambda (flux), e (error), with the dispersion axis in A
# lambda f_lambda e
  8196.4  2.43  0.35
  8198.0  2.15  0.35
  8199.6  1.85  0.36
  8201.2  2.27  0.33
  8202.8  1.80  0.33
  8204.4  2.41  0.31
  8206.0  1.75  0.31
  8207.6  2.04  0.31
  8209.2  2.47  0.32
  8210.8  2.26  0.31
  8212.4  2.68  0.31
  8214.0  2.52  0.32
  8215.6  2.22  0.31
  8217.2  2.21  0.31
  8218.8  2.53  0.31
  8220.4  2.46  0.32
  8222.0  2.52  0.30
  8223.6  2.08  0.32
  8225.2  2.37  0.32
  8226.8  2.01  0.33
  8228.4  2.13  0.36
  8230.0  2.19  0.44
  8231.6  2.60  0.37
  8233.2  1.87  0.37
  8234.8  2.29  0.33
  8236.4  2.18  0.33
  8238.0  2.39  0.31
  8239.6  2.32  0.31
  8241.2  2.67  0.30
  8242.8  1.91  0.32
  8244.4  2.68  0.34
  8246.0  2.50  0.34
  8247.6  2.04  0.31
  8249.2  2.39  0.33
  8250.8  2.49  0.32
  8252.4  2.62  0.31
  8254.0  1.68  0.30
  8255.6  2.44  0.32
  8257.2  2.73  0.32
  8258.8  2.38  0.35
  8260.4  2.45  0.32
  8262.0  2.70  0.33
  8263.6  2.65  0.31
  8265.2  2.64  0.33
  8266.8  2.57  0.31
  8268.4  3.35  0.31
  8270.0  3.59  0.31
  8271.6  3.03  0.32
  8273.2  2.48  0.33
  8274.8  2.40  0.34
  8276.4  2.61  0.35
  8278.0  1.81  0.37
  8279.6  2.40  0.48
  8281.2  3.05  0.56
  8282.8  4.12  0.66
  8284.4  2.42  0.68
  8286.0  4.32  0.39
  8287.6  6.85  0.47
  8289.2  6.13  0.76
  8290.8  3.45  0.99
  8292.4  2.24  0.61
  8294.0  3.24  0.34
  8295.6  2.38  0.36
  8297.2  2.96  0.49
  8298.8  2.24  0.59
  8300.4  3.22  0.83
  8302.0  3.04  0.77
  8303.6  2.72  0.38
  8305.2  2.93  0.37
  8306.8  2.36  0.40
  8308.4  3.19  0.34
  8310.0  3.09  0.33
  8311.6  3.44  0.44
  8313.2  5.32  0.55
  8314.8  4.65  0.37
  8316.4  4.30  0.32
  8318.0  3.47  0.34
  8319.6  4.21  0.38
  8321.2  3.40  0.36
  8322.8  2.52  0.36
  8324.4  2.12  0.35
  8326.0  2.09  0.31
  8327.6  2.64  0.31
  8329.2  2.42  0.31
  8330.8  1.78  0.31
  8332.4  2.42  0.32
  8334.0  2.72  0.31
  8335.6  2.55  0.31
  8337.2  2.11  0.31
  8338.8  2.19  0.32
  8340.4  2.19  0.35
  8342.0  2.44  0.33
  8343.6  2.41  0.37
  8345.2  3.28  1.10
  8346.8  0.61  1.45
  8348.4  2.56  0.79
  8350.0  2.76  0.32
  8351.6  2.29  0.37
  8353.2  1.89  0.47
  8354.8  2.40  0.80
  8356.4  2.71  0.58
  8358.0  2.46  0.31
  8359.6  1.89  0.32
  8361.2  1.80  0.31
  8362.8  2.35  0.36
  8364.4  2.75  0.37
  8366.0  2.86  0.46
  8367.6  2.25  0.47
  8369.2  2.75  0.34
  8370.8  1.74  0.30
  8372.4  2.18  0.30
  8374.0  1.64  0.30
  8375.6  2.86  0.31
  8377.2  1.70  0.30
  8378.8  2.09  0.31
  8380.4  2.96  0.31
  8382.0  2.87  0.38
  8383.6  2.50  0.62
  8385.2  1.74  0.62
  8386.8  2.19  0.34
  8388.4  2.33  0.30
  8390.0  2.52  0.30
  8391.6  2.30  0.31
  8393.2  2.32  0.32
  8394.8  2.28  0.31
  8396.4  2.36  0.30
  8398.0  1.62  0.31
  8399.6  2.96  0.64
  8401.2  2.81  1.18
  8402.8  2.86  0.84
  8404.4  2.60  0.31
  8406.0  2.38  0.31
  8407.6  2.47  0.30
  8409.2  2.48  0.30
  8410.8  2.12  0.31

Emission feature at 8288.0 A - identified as Halpha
